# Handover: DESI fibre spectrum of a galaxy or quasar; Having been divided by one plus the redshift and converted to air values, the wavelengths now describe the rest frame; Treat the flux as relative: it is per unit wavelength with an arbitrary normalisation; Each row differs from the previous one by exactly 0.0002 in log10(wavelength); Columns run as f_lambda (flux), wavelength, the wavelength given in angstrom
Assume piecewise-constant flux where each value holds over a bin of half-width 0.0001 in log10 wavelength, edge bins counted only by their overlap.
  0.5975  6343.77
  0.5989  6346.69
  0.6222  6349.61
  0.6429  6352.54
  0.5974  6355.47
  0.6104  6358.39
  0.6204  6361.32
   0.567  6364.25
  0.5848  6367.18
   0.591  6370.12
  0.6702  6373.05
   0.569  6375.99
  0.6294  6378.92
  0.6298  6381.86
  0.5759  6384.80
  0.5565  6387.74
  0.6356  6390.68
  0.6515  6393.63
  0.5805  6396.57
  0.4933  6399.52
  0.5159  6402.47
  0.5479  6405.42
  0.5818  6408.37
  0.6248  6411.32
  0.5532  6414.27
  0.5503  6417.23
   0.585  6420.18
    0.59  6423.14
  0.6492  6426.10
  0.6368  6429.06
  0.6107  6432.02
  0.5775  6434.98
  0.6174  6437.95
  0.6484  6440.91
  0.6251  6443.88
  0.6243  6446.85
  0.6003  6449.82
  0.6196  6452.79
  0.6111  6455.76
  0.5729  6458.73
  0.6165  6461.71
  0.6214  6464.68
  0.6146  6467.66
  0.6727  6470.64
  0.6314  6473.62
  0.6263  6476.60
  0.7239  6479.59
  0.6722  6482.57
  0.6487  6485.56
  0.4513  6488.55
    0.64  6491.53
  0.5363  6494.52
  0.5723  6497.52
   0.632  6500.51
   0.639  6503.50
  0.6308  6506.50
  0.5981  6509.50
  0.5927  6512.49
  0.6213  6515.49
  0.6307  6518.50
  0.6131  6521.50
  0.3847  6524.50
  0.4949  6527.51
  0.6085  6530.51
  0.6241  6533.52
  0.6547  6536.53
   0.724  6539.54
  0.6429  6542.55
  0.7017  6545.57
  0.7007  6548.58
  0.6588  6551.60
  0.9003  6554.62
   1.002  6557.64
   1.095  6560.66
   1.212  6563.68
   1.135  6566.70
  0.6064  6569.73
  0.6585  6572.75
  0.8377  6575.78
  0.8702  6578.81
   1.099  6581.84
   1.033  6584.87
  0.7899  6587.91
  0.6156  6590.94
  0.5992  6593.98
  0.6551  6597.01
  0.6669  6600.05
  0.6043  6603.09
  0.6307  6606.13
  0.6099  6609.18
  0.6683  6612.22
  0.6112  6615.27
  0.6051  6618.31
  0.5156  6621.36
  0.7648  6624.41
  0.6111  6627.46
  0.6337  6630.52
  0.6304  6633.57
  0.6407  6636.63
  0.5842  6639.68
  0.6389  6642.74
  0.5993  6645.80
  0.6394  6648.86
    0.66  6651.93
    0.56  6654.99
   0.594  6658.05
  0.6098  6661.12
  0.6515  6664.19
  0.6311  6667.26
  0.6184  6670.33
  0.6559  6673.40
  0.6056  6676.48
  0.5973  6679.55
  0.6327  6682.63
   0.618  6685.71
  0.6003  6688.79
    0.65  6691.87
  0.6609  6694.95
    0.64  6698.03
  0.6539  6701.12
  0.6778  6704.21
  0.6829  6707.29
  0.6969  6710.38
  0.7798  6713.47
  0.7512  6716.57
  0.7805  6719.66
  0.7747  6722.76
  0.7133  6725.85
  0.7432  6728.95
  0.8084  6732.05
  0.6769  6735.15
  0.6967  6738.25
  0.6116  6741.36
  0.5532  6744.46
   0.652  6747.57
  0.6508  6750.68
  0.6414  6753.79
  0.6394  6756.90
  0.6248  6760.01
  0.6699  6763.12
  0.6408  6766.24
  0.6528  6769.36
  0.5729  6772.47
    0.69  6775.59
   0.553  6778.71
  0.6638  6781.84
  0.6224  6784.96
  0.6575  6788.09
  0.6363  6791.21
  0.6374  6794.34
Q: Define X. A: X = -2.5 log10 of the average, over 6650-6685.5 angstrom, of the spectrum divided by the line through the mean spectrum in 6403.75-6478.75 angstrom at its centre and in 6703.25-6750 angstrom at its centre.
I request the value 0.11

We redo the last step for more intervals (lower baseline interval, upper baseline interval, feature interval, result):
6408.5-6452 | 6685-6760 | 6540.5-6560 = -0.22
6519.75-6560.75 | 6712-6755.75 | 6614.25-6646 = 0.12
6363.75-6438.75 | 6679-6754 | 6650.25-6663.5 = 0.09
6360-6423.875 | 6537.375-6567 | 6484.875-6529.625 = 0.33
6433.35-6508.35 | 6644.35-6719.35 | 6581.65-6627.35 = -0.08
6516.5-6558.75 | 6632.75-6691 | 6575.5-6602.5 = -0.22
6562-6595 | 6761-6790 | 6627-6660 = 0.27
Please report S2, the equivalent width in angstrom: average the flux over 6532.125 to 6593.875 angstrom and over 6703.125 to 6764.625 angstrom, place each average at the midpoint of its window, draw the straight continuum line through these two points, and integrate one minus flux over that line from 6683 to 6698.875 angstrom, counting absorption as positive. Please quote 2.0 angstrom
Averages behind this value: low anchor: 0.823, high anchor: 0.691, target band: 0.634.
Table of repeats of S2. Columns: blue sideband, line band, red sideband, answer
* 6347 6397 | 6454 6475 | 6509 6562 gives 0.95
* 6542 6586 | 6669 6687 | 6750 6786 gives 2.95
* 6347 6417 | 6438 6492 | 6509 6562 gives 1.47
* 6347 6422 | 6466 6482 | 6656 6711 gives -1.31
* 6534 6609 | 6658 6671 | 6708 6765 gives 1.95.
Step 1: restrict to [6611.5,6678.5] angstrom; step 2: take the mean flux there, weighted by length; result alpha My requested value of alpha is 0.623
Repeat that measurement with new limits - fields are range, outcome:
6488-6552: 0.608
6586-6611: 0.653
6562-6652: 0.715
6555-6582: 0.937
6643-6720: 0.648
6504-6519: 0.615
